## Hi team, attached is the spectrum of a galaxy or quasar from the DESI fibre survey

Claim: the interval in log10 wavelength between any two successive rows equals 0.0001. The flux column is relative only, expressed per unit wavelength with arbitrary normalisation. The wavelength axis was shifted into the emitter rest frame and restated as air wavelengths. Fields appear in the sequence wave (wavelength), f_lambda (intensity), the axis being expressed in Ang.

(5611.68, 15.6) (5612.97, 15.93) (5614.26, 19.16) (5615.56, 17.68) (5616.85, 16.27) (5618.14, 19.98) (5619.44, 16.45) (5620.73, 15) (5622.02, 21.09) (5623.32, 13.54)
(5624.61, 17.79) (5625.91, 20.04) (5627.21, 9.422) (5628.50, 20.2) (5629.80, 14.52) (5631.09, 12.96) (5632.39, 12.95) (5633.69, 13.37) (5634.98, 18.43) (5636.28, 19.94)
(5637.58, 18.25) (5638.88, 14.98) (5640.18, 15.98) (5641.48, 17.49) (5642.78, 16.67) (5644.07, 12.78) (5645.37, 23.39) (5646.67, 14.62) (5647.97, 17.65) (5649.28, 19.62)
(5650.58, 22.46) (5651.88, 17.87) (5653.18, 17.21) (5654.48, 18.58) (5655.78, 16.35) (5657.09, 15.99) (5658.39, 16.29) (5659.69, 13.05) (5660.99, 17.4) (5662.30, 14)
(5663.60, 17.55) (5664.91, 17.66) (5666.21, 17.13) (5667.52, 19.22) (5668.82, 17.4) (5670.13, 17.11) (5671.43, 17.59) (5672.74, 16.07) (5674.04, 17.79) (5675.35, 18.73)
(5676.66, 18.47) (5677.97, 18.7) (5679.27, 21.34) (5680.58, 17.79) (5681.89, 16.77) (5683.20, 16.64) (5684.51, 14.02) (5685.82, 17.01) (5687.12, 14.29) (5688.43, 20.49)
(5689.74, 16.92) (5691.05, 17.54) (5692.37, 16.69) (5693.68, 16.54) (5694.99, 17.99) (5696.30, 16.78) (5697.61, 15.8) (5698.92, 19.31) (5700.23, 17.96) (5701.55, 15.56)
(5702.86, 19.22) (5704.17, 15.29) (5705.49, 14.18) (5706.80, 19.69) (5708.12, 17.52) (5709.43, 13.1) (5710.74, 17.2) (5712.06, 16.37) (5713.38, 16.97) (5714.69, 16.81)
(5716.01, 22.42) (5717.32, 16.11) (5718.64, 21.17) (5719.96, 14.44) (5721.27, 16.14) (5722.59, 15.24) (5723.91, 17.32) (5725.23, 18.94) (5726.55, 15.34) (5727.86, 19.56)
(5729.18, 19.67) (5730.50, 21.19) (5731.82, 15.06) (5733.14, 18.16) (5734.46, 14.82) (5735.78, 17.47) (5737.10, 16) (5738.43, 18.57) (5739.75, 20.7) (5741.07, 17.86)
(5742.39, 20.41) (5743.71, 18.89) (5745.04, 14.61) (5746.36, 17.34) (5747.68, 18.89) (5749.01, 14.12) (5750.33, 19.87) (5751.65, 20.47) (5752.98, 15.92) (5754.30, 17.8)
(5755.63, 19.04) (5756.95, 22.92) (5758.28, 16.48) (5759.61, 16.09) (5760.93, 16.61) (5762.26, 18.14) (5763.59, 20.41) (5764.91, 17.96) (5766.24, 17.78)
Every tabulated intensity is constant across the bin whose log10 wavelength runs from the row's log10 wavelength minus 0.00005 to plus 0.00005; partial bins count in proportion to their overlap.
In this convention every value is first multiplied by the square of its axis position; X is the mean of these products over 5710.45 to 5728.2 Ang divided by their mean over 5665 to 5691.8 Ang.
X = 1.0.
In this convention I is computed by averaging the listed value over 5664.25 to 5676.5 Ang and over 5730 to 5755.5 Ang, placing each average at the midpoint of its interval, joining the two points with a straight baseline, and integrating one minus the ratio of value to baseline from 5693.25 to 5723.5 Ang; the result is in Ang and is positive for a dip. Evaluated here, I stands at 1.2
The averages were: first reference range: 17.7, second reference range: 17.8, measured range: 17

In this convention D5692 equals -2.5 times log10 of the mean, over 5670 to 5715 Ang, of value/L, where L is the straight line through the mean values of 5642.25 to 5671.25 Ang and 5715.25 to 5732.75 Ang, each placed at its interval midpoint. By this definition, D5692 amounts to 0.03 mag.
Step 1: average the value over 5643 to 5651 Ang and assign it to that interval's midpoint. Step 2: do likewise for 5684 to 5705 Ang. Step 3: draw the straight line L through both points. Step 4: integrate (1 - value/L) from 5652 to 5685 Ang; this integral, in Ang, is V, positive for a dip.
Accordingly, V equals 0.9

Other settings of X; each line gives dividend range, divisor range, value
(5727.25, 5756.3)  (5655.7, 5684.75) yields 1.08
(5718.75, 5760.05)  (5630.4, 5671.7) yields 1.08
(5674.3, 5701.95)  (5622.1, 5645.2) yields 1.10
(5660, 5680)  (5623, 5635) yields 1.18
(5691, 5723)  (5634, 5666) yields 1.01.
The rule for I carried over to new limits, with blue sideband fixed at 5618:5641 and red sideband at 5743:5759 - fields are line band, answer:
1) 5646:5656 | -0.91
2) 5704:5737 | 0.71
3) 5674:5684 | -0.73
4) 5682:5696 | 0.28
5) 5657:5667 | 0.35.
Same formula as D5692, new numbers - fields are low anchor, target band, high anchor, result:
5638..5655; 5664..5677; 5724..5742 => 0.00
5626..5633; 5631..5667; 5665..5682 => -0.06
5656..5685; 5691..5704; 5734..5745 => 0.01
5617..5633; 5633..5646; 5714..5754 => -0.05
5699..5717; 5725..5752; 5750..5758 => 0.03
